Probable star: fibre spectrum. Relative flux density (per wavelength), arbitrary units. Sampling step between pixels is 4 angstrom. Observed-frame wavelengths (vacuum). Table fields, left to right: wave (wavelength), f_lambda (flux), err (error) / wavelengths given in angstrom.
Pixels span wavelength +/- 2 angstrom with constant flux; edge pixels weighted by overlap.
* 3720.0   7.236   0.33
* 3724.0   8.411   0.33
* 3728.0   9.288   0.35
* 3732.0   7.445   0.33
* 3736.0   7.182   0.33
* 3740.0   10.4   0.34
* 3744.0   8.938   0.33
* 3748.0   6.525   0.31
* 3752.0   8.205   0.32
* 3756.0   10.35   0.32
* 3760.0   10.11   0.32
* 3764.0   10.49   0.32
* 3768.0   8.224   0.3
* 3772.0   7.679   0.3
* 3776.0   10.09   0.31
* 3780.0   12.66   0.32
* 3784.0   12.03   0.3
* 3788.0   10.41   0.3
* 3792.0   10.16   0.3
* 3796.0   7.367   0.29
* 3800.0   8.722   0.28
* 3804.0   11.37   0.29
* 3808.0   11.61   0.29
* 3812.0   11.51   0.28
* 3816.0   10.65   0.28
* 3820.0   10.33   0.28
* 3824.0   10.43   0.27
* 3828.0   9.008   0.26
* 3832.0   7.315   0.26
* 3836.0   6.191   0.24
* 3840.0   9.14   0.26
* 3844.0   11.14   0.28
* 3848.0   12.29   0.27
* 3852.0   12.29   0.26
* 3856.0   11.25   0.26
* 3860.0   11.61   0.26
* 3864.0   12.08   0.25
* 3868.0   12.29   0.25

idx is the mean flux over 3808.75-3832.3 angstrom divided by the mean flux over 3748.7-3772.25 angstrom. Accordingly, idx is 1.11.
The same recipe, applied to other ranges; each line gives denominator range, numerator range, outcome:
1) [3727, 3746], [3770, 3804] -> 1.16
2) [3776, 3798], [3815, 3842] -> 0.85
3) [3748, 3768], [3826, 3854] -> 1.03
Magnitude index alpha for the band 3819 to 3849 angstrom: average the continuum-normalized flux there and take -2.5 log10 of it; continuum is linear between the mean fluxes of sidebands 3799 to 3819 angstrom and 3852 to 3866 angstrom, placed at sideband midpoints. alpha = 0.205 mag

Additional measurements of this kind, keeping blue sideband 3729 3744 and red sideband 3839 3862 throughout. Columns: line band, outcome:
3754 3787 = -0.09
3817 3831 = 0.10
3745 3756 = 0.10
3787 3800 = 0.09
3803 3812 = -0.12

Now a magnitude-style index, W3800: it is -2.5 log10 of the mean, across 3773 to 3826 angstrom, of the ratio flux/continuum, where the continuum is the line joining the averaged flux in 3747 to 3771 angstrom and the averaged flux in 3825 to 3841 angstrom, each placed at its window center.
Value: -0.24 mag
